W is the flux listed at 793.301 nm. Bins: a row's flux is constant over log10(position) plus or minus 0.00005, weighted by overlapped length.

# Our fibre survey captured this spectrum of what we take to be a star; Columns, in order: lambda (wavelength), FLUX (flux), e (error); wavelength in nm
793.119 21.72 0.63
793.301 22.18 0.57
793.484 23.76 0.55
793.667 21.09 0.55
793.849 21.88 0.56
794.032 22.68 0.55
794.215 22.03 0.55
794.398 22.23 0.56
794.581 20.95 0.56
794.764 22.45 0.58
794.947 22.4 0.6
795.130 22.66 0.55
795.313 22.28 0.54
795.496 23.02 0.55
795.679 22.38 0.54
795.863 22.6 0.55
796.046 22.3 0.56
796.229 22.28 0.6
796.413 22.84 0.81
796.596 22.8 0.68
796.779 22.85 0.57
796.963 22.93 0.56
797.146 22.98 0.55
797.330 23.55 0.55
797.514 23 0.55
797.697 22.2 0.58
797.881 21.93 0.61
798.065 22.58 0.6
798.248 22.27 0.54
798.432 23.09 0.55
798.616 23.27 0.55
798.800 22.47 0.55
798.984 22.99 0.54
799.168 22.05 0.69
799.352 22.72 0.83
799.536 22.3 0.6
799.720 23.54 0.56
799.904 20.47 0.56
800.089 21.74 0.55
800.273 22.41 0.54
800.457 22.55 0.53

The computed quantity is 22.18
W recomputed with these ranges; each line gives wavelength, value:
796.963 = 22.93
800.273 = 22.41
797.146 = 22.98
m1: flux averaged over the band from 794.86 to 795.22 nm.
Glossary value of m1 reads 22.5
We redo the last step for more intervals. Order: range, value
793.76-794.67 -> 21.9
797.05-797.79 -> 22.9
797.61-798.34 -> 22.2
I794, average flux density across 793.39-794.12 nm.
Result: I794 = 22.4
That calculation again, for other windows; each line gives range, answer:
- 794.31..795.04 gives 22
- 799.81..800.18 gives 21.1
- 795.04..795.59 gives 22.7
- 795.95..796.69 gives 22.6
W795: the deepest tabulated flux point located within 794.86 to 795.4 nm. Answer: 22.28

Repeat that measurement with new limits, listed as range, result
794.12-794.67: 20.95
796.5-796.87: 22.8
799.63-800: 20.47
